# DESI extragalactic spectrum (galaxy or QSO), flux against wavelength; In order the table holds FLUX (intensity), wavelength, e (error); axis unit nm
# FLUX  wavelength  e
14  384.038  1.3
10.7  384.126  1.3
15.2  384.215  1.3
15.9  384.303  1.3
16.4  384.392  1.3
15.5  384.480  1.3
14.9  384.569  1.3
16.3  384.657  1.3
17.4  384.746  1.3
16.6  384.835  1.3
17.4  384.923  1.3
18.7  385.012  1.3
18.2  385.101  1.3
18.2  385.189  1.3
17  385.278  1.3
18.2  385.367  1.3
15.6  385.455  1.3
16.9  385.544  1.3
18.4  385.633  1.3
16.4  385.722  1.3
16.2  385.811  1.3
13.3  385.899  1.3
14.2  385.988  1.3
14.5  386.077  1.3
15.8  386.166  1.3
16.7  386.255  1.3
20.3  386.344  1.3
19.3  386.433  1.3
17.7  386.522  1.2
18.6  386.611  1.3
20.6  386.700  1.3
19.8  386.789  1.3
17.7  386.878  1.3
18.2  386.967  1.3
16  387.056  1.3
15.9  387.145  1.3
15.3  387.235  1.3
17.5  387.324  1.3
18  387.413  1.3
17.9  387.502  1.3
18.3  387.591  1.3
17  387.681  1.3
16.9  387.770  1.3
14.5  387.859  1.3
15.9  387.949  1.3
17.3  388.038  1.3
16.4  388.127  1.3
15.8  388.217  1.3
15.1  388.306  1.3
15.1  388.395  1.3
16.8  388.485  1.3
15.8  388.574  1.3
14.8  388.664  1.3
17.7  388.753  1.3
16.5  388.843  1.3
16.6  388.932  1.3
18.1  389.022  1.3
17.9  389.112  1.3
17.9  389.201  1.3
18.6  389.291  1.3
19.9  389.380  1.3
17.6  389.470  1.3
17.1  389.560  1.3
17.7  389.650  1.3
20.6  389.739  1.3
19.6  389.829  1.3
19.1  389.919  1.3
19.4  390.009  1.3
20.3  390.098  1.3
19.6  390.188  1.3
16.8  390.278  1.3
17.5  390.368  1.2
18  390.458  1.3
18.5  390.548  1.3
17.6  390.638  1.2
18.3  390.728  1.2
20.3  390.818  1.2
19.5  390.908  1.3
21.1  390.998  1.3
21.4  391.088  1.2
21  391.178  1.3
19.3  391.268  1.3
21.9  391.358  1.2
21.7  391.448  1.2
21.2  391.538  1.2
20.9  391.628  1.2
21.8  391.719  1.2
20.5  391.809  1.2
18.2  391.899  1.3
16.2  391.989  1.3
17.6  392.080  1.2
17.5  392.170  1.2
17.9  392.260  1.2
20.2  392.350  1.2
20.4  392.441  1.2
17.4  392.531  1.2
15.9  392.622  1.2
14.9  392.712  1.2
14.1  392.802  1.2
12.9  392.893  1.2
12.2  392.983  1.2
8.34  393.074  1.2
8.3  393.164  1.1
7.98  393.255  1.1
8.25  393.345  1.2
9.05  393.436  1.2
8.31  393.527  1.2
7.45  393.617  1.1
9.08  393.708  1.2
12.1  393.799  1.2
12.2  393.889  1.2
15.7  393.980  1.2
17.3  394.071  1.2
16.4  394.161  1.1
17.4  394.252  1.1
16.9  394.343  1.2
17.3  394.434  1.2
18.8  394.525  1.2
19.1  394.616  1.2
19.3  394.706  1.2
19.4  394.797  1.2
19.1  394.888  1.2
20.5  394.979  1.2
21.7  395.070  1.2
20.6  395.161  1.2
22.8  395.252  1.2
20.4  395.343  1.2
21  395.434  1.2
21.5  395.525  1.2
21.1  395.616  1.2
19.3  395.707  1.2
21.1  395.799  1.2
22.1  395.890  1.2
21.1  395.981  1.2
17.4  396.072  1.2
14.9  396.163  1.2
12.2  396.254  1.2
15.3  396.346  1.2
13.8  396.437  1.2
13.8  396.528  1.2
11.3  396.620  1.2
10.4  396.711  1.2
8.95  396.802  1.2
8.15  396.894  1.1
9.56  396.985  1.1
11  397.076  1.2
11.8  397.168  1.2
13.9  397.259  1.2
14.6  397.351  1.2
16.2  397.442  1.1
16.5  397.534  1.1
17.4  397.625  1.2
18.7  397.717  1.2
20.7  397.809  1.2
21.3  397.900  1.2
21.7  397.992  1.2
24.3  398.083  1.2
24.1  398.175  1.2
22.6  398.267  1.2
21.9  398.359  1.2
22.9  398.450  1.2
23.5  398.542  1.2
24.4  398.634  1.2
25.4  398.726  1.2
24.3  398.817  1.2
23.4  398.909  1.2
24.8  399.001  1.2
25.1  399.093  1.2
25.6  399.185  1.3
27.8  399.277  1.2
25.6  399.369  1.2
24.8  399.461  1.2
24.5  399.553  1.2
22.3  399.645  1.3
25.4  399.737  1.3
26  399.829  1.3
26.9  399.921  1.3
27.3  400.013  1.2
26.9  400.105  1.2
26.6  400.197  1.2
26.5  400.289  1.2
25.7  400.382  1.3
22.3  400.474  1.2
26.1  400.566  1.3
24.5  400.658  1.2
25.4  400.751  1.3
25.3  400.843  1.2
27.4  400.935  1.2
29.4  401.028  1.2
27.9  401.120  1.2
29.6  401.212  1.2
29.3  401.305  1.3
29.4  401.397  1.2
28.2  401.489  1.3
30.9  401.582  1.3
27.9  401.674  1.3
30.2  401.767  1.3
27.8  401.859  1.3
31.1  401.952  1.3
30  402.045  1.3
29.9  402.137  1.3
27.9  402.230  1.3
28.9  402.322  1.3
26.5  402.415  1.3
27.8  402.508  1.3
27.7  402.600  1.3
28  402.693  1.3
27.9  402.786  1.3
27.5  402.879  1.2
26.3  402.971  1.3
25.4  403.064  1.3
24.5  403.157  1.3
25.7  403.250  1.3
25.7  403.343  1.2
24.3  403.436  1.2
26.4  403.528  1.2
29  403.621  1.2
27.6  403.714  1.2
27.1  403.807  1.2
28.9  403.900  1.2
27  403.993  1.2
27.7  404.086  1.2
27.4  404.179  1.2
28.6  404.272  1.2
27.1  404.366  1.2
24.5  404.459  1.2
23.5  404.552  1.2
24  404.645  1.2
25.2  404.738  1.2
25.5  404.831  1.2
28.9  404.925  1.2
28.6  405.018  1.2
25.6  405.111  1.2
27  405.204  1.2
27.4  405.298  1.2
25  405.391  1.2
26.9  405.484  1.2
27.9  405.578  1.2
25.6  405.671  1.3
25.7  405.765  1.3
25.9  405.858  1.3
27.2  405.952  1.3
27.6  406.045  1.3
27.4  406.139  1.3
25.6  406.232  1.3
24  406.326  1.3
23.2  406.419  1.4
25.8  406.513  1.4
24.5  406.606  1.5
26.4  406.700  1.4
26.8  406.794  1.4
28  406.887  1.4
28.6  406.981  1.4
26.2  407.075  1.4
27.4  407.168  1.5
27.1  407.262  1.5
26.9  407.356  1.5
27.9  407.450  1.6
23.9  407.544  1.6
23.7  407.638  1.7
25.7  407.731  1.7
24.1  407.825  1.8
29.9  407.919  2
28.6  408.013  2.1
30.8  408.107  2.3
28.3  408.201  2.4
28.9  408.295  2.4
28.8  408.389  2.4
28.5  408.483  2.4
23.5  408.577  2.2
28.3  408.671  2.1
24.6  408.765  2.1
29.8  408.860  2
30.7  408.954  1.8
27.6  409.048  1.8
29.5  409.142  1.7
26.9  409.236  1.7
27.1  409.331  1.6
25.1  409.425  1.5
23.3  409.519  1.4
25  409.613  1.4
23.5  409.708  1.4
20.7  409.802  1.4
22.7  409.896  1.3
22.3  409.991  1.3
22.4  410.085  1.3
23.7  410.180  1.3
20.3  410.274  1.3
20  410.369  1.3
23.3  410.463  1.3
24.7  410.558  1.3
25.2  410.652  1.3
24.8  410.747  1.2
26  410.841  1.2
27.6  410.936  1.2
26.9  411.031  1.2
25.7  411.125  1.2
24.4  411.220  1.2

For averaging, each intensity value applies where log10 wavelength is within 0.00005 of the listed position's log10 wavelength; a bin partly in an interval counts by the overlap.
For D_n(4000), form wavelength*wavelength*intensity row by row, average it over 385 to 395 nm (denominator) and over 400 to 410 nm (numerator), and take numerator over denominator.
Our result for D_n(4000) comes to 1.70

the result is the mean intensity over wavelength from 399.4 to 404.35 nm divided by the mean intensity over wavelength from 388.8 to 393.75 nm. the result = 1.60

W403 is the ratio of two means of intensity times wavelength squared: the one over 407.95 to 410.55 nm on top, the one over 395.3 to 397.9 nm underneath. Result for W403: 1.7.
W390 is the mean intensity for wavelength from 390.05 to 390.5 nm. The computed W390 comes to 18.5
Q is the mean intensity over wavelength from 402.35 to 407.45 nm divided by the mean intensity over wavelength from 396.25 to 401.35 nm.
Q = 1.2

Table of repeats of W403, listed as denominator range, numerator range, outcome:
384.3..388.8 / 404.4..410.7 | 1.71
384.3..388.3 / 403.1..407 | 1.71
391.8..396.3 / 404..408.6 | 1.72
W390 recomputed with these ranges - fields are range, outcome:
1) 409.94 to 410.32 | 22.2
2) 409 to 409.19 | 28.6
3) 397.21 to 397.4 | 14.3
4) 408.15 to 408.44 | 28.7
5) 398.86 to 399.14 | 24.4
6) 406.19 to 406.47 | 24.2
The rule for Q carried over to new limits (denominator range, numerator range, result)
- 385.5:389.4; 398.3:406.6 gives 1.56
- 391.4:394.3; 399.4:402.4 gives 1.82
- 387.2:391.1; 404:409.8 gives 1.50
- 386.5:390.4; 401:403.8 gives 1.59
